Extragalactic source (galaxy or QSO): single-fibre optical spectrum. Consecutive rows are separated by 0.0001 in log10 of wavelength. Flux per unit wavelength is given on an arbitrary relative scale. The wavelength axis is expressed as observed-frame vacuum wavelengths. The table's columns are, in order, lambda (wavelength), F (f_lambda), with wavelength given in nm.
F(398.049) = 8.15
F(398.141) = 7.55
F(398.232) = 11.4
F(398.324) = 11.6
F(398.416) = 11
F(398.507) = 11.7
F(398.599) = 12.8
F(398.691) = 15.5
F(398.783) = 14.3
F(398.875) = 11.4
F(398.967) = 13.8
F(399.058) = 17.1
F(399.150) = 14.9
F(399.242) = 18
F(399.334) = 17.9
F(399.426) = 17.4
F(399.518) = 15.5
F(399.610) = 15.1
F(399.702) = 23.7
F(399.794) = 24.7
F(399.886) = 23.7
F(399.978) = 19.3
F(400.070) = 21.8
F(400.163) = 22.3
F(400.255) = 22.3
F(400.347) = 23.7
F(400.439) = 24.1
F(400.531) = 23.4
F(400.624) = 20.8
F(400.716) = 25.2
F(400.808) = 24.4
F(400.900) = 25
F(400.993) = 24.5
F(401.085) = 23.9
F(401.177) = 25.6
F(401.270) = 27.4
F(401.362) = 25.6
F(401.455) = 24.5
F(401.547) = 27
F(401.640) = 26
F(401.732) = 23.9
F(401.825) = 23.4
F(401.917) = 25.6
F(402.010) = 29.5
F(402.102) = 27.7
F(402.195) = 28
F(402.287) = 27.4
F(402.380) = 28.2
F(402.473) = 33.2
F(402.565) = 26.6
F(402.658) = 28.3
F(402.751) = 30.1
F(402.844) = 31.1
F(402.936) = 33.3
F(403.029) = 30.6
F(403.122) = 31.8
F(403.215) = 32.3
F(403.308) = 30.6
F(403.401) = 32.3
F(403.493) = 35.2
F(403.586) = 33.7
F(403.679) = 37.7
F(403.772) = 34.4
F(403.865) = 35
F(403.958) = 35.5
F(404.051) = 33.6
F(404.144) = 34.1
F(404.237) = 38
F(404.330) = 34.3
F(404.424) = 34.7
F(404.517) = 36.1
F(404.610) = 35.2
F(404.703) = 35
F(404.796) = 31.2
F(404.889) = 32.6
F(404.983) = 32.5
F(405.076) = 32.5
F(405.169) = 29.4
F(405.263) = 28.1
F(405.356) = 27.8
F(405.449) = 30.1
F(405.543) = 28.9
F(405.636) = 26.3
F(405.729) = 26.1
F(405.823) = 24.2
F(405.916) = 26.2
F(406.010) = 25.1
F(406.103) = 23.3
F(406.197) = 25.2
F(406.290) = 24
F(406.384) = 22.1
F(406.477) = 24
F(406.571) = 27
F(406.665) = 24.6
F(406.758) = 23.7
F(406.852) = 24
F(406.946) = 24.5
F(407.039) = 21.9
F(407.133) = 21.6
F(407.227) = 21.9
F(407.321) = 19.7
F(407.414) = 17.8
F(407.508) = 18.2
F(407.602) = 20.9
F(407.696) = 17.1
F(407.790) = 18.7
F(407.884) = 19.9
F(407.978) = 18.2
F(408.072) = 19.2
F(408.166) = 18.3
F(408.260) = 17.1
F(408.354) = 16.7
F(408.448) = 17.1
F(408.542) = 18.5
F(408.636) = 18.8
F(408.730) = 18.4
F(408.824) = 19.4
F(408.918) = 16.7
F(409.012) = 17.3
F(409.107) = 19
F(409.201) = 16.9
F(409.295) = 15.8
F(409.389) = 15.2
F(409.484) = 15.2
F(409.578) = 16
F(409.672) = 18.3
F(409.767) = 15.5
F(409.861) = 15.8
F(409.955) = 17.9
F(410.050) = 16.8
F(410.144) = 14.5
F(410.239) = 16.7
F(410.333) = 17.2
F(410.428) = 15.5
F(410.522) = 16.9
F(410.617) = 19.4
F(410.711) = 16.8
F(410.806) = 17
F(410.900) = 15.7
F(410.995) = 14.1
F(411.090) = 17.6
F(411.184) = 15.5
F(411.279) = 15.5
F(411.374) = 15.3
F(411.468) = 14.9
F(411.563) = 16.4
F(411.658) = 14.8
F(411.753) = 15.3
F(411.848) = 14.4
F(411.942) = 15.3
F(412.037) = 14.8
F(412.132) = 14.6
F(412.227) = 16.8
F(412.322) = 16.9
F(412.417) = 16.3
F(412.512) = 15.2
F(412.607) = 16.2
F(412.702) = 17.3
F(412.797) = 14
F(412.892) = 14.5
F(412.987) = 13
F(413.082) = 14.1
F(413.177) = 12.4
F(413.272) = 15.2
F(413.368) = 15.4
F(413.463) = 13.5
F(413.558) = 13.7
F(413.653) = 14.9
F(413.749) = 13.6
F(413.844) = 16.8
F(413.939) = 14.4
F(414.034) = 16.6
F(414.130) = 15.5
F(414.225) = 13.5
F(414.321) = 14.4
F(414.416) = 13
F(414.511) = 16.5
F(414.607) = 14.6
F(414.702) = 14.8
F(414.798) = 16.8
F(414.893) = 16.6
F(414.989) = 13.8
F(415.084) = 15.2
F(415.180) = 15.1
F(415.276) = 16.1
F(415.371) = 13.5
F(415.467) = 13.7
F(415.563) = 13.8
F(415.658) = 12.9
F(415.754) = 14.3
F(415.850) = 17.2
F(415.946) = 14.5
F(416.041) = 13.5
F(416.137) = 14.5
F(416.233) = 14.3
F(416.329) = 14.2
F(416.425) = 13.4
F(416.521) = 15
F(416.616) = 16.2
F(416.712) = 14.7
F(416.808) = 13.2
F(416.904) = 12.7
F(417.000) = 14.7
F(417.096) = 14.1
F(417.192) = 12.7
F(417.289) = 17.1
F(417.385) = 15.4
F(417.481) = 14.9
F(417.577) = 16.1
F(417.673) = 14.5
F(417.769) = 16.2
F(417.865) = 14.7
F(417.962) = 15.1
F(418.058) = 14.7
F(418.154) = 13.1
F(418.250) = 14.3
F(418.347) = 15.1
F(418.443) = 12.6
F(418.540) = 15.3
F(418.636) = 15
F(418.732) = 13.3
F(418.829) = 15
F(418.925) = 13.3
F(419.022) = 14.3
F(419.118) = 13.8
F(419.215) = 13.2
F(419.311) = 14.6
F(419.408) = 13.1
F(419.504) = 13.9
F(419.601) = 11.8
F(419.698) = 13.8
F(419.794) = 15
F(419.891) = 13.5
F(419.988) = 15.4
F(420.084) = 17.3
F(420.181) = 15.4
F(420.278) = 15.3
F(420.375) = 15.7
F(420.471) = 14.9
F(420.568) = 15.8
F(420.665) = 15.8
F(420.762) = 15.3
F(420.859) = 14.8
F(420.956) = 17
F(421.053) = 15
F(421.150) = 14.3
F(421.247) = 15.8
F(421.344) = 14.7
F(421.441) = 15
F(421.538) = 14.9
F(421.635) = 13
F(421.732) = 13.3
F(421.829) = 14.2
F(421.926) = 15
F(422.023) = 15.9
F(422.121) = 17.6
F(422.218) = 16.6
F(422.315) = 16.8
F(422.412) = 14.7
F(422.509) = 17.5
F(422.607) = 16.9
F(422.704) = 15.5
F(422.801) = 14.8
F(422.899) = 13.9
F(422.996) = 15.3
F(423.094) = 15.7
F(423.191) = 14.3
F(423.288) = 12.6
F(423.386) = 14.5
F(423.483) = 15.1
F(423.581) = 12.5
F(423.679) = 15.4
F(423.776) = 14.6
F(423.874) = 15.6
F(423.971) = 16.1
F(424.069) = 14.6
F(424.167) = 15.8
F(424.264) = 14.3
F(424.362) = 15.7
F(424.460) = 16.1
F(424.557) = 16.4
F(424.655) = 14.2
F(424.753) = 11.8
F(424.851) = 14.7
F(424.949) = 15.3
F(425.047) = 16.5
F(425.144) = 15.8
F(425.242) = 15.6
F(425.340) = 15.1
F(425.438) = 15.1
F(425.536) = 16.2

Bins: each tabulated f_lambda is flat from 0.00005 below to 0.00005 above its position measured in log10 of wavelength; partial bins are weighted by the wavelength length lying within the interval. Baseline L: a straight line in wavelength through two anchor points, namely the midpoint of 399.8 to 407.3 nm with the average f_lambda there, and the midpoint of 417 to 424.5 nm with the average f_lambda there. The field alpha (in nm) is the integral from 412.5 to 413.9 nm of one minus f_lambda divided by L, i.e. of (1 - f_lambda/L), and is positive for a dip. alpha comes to 0.41 nm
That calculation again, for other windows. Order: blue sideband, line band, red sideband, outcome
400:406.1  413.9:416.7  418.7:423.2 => 0.66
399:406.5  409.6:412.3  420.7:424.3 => 0.75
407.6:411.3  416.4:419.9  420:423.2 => 0.35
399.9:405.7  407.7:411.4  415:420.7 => 0.90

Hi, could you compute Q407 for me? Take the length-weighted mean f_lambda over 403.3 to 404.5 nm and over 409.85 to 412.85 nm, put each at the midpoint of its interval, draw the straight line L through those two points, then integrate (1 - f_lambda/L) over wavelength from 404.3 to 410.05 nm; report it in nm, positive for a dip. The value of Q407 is 0.86 nm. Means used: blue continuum 34.7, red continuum 16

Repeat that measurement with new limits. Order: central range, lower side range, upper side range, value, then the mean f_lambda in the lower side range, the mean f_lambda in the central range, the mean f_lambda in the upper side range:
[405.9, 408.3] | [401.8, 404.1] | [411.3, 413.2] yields 0.241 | 31.1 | 21.6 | 15.2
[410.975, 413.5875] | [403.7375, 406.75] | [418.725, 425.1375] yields 0.933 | 29.8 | 15.1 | 14.9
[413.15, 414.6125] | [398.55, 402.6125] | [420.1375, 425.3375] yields 0.276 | 22.4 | 14.7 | 15.2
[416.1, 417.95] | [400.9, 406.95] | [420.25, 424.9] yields 0.441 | 29.1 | 14.7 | 15.1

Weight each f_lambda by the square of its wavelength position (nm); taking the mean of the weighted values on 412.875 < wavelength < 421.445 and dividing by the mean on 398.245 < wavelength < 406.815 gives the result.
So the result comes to 0.6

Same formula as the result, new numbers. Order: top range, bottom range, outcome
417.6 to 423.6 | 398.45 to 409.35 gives 0.65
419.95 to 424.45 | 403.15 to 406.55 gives 0.54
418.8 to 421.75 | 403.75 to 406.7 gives 0.53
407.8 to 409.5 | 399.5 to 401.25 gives 0.81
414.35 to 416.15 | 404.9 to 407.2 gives 0.59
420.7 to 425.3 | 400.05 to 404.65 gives 0.58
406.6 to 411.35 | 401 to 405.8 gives 0.61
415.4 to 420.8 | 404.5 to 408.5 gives 0.63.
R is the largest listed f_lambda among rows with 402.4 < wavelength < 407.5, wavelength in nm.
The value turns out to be 38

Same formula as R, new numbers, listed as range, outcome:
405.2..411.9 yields 30.1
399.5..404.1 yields 37.7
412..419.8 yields 17.3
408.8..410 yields 19.4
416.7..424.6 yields 17.6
